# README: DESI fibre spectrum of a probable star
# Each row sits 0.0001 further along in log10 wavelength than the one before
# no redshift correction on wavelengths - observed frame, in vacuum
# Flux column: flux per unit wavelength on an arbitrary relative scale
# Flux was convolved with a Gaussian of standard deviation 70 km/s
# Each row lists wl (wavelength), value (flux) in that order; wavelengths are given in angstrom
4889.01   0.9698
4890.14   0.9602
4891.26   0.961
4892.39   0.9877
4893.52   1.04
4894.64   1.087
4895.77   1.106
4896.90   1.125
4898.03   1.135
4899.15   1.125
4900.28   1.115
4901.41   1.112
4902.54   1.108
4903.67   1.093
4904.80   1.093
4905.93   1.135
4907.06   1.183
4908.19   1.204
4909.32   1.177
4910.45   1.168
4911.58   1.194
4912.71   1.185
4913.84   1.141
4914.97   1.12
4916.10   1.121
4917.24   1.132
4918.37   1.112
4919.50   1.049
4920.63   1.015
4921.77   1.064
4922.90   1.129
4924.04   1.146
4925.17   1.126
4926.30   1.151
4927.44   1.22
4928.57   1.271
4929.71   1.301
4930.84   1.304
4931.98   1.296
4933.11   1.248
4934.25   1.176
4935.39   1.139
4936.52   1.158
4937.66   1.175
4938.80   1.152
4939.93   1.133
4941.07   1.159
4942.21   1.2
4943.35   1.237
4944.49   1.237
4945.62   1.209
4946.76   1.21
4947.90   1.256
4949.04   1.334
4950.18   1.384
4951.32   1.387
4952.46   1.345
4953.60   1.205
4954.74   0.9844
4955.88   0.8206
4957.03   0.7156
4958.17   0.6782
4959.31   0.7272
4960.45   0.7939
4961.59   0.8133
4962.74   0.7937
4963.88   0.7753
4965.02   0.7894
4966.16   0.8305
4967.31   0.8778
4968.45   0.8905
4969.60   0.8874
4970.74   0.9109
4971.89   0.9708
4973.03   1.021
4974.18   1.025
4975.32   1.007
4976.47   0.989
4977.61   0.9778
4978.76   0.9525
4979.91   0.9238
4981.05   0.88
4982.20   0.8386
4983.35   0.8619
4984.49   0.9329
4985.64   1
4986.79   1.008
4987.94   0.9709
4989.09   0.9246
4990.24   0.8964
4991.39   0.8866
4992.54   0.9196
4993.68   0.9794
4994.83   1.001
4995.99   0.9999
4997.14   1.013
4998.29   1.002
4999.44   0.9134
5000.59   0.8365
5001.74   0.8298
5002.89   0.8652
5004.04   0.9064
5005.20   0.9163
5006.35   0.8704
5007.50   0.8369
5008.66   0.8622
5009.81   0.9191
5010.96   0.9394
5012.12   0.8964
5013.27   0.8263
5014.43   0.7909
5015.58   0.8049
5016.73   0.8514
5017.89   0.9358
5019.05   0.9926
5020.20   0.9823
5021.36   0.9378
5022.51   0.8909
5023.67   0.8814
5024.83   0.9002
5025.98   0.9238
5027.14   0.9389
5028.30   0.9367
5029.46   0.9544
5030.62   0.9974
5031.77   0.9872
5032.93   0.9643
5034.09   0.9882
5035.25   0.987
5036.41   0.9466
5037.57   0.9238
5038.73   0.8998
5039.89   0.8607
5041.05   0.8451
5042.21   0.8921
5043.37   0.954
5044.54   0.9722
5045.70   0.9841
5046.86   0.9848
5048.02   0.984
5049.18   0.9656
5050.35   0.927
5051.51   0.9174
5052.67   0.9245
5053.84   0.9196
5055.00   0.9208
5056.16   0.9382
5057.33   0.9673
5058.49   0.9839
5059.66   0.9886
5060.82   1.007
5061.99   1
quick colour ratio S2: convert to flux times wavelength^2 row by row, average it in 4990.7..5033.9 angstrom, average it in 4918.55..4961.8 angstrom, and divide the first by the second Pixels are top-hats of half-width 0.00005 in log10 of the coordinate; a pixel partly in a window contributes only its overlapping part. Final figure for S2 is 0.83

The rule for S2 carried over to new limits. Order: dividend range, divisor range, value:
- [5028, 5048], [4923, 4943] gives 0.83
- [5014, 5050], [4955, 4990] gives 1.08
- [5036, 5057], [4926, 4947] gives 0.80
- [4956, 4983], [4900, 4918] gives 0.78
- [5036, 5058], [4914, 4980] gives 0.91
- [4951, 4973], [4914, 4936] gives 0.79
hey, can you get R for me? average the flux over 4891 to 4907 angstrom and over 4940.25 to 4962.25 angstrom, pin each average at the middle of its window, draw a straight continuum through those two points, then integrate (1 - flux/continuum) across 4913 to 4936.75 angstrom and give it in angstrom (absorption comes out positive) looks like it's -1.6 angstrom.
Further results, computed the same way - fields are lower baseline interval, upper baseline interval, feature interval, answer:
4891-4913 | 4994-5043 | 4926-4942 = -2.2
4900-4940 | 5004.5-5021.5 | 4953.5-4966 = 2.8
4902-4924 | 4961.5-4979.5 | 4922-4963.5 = -4.4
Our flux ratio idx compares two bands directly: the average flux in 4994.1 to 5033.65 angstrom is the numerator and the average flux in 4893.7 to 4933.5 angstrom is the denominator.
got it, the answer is 0.8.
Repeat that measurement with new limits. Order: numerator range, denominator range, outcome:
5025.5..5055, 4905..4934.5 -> 0.81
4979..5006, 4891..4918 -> 0.83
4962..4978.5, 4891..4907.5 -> 0.83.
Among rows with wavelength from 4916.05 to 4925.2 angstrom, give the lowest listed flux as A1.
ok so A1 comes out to 1.015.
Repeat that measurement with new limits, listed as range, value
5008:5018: 0.7909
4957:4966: 0.6782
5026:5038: 0.9238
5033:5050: 0.8451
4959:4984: 0.7272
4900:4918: 1.093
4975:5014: 0.8263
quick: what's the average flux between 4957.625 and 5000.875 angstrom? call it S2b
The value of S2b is 0.909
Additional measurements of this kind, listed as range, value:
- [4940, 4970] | 1.02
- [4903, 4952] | 1.18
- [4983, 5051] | 0.926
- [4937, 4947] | 1.19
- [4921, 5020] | 1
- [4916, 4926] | 1.1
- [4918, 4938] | 1.17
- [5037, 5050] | 0.933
